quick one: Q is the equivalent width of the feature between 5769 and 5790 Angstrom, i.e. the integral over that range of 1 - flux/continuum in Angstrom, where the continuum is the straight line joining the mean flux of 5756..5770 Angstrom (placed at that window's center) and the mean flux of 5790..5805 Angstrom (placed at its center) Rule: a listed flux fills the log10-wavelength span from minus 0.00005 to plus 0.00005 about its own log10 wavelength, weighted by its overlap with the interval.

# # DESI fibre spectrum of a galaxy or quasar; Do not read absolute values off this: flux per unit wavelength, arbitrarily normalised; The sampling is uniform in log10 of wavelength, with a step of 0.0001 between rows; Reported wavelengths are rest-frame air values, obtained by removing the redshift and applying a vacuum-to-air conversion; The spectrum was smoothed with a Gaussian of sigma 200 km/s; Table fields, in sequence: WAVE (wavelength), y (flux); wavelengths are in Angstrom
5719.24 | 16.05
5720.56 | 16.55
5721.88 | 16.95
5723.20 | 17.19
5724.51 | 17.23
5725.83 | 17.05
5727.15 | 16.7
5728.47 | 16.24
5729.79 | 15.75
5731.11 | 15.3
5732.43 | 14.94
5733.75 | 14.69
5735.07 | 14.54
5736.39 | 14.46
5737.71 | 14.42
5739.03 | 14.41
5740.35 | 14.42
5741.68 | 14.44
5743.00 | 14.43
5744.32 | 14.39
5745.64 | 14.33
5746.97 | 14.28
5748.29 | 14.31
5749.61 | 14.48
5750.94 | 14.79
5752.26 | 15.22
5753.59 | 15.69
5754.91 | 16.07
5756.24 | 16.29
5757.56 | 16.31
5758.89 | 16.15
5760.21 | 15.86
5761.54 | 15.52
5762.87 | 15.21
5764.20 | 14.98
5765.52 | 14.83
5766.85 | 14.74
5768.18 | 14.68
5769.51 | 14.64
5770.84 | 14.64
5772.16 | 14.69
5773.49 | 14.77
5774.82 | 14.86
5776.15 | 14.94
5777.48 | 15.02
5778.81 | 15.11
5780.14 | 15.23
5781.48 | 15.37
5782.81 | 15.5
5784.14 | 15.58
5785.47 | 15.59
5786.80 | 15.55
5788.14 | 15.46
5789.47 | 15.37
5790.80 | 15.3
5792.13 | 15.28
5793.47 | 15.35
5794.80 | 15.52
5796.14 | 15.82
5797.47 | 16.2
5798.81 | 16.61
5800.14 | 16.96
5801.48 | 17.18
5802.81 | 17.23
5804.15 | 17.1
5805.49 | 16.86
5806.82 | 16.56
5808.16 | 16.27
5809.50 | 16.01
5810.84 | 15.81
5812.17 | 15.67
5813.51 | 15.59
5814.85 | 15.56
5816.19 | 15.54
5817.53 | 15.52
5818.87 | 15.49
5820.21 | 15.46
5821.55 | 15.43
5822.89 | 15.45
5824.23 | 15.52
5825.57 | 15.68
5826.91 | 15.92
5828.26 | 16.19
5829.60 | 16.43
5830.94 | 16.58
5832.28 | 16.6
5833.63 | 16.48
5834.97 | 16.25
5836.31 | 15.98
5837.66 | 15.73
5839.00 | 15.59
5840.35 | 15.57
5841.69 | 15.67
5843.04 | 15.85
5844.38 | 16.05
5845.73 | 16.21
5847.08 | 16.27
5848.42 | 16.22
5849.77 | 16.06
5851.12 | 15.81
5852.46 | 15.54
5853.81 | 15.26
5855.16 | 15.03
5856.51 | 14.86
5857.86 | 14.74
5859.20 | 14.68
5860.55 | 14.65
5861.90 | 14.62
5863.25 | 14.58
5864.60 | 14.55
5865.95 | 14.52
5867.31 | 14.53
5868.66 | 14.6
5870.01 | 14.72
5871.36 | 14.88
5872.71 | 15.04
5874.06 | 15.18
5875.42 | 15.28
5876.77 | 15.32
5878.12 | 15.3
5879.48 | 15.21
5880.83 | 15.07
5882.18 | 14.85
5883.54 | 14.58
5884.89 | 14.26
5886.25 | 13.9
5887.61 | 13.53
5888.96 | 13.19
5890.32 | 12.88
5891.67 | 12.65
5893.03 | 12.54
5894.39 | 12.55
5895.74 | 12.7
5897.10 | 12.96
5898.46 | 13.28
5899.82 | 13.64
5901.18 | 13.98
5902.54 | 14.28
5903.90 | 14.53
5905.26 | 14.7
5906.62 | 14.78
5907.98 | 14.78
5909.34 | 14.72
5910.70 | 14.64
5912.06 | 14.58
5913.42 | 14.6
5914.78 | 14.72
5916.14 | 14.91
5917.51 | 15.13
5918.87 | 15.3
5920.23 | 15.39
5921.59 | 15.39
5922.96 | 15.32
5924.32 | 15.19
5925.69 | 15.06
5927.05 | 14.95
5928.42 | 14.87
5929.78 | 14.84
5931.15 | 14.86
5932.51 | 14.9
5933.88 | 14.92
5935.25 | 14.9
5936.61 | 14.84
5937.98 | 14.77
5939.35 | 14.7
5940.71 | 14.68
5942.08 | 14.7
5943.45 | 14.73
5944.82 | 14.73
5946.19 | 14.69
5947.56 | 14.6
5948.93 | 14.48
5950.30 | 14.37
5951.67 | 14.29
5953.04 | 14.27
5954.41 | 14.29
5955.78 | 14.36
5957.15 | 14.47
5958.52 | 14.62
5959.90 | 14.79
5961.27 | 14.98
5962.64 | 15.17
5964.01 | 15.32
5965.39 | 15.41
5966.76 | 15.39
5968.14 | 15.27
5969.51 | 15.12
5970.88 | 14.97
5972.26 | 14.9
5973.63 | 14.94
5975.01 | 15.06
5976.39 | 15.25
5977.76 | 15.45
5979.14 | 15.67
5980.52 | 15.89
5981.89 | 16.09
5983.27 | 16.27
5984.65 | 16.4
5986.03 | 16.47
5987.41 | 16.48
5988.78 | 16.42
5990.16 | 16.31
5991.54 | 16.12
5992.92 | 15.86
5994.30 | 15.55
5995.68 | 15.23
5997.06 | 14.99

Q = 0.8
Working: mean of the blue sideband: 15.4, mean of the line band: 15.1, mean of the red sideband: 16.2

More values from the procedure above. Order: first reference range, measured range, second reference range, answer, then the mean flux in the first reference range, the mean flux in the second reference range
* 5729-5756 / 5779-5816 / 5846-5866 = -2.31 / 14.8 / 15.2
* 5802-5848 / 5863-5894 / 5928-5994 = 2.56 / 16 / 15.1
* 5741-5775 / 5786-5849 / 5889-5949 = -4.95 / 15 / 14.4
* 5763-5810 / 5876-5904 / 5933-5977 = 2.33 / 15.6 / 14.8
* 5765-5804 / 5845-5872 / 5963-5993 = 0.75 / 15.5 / 15.7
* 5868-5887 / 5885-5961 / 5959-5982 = 3.25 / 14.9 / 15.2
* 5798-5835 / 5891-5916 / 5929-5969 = 2.12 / 16.1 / 14.8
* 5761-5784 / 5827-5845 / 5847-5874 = -1.25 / 15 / 15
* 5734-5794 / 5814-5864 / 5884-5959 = -3.07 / 15.1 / 14.4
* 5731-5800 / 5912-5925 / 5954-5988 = 0.17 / 15.1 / 15.3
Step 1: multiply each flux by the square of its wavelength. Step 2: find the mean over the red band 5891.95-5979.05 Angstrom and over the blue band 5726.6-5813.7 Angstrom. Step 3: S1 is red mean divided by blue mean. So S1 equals 1.0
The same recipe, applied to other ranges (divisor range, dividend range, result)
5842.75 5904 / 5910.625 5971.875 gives 1.04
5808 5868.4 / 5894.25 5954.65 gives 0.96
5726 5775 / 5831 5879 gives 1.06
